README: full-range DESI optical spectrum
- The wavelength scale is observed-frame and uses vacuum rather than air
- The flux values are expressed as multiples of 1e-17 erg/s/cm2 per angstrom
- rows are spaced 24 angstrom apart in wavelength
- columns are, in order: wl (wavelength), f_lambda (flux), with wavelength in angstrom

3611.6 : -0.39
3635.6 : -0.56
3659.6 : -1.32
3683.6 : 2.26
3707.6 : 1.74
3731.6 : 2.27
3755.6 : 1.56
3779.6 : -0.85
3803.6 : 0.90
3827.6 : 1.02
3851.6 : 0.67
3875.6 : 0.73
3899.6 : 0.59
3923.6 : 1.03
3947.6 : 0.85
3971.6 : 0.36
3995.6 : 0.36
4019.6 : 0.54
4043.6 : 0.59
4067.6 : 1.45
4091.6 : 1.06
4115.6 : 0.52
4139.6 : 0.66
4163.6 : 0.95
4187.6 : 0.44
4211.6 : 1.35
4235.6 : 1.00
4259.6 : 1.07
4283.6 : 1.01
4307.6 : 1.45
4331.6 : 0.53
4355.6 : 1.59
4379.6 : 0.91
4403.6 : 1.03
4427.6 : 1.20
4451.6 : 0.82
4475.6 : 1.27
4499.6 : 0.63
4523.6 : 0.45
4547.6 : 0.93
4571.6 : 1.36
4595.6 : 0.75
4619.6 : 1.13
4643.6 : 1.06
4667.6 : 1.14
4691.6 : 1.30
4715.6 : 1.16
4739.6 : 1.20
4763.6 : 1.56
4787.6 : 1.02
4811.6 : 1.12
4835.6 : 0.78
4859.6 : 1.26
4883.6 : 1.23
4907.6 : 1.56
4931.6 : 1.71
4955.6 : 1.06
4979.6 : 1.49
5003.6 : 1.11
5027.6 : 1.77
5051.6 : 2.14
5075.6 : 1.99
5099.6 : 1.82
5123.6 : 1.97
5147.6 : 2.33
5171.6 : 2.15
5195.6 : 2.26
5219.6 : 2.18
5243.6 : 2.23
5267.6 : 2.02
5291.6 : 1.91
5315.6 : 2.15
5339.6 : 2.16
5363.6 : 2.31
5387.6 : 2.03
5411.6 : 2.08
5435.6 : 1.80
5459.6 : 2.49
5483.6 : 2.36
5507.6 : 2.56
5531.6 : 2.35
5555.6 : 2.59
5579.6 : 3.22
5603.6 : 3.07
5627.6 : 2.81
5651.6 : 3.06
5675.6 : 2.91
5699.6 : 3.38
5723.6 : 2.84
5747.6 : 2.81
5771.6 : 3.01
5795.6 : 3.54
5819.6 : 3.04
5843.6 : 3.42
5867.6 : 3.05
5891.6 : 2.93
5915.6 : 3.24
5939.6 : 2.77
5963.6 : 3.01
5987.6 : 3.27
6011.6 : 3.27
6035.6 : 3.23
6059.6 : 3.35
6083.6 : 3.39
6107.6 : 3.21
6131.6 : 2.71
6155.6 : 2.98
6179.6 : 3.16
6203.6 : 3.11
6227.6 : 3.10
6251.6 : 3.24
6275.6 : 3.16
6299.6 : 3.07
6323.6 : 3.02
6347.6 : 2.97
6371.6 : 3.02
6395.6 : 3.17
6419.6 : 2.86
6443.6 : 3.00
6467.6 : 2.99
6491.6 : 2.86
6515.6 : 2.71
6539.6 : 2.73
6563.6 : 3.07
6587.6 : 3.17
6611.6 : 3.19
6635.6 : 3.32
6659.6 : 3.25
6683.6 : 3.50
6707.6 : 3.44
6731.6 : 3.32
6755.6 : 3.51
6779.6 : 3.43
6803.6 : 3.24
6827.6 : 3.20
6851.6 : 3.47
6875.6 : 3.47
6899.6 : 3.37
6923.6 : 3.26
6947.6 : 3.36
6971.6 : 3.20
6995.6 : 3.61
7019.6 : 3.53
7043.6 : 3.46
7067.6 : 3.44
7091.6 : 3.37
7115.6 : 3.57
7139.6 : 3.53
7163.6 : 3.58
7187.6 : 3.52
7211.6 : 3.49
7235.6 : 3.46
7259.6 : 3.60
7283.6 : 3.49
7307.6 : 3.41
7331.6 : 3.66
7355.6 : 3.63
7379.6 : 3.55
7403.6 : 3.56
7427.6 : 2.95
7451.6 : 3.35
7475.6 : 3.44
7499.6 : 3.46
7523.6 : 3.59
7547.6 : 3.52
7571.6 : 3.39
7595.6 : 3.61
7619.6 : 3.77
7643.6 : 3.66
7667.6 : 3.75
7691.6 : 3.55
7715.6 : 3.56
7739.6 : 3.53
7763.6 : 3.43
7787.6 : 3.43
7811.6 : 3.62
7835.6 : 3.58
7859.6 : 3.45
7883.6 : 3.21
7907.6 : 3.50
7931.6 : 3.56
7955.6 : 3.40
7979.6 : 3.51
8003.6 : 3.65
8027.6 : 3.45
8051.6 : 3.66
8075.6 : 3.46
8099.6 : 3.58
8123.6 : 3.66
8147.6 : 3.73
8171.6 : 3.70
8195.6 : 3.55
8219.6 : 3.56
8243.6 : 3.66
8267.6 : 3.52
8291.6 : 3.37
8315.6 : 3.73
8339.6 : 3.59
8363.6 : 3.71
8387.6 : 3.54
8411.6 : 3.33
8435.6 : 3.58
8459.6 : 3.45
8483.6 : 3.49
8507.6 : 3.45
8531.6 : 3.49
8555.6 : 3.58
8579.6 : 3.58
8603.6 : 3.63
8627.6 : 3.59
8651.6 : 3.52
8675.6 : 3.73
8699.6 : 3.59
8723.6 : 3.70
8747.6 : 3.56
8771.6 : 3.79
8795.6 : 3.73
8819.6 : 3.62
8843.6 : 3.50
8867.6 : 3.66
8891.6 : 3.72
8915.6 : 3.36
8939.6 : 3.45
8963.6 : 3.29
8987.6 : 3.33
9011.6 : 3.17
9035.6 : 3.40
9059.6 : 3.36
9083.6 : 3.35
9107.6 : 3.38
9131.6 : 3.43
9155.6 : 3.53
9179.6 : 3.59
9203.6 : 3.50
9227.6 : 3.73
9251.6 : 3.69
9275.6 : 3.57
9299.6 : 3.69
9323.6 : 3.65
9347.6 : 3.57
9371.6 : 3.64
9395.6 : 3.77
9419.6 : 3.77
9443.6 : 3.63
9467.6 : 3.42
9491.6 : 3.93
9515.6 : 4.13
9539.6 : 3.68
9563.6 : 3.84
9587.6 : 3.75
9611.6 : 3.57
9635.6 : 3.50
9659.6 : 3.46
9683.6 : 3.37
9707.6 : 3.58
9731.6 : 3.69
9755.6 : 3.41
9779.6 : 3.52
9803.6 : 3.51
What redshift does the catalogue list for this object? 0.261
